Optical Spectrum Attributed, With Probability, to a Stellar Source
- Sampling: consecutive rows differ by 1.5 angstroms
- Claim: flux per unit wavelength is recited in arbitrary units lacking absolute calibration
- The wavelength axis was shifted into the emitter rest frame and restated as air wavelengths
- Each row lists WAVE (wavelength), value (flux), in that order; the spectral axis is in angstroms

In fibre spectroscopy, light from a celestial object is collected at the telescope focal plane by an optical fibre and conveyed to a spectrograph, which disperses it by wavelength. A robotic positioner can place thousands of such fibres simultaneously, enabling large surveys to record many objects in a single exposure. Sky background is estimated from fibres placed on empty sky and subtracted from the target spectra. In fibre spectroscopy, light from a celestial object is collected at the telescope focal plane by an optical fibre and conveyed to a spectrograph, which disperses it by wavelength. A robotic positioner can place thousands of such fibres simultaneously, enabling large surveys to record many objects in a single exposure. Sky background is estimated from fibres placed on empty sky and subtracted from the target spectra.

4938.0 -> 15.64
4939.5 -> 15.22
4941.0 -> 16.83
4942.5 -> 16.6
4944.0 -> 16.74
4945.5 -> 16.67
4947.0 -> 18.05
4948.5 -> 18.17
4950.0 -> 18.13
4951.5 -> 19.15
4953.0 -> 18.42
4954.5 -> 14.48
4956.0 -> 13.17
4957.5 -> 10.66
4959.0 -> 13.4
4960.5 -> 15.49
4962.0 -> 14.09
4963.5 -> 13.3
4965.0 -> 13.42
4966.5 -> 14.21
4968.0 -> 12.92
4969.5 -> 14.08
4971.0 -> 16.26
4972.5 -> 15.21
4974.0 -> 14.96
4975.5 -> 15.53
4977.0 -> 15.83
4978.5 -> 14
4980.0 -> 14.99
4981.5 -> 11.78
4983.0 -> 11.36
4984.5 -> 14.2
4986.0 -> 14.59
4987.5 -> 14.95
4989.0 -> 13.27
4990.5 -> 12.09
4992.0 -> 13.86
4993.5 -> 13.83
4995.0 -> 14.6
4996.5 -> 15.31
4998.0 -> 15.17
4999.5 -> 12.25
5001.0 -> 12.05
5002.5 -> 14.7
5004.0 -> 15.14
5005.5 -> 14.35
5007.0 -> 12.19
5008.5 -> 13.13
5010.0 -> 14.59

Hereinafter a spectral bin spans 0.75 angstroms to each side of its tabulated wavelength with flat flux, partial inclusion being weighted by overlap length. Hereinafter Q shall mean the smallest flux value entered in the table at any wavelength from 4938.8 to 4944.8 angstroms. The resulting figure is 15.22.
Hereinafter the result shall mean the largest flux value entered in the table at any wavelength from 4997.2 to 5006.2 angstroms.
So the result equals 15.17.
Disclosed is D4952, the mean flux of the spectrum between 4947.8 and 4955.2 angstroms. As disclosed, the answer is 17.7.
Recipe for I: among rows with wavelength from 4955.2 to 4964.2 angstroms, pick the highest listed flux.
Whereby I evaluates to 15.49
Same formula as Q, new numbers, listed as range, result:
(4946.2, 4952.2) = 18.05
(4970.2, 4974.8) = 14.96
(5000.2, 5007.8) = 12.05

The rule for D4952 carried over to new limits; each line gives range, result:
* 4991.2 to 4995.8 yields 14.1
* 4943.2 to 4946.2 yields 16.7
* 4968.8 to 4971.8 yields 15.2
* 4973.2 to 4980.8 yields 15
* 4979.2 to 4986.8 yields 13.4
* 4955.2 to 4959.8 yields 12.5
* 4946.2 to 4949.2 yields 18.1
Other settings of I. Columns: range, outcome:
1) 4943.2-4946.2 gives 16.74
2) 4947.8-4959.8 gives 19.15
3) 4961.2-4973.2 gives 16.26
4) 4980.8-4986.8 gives 14.59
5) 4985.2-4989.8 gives 14.95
